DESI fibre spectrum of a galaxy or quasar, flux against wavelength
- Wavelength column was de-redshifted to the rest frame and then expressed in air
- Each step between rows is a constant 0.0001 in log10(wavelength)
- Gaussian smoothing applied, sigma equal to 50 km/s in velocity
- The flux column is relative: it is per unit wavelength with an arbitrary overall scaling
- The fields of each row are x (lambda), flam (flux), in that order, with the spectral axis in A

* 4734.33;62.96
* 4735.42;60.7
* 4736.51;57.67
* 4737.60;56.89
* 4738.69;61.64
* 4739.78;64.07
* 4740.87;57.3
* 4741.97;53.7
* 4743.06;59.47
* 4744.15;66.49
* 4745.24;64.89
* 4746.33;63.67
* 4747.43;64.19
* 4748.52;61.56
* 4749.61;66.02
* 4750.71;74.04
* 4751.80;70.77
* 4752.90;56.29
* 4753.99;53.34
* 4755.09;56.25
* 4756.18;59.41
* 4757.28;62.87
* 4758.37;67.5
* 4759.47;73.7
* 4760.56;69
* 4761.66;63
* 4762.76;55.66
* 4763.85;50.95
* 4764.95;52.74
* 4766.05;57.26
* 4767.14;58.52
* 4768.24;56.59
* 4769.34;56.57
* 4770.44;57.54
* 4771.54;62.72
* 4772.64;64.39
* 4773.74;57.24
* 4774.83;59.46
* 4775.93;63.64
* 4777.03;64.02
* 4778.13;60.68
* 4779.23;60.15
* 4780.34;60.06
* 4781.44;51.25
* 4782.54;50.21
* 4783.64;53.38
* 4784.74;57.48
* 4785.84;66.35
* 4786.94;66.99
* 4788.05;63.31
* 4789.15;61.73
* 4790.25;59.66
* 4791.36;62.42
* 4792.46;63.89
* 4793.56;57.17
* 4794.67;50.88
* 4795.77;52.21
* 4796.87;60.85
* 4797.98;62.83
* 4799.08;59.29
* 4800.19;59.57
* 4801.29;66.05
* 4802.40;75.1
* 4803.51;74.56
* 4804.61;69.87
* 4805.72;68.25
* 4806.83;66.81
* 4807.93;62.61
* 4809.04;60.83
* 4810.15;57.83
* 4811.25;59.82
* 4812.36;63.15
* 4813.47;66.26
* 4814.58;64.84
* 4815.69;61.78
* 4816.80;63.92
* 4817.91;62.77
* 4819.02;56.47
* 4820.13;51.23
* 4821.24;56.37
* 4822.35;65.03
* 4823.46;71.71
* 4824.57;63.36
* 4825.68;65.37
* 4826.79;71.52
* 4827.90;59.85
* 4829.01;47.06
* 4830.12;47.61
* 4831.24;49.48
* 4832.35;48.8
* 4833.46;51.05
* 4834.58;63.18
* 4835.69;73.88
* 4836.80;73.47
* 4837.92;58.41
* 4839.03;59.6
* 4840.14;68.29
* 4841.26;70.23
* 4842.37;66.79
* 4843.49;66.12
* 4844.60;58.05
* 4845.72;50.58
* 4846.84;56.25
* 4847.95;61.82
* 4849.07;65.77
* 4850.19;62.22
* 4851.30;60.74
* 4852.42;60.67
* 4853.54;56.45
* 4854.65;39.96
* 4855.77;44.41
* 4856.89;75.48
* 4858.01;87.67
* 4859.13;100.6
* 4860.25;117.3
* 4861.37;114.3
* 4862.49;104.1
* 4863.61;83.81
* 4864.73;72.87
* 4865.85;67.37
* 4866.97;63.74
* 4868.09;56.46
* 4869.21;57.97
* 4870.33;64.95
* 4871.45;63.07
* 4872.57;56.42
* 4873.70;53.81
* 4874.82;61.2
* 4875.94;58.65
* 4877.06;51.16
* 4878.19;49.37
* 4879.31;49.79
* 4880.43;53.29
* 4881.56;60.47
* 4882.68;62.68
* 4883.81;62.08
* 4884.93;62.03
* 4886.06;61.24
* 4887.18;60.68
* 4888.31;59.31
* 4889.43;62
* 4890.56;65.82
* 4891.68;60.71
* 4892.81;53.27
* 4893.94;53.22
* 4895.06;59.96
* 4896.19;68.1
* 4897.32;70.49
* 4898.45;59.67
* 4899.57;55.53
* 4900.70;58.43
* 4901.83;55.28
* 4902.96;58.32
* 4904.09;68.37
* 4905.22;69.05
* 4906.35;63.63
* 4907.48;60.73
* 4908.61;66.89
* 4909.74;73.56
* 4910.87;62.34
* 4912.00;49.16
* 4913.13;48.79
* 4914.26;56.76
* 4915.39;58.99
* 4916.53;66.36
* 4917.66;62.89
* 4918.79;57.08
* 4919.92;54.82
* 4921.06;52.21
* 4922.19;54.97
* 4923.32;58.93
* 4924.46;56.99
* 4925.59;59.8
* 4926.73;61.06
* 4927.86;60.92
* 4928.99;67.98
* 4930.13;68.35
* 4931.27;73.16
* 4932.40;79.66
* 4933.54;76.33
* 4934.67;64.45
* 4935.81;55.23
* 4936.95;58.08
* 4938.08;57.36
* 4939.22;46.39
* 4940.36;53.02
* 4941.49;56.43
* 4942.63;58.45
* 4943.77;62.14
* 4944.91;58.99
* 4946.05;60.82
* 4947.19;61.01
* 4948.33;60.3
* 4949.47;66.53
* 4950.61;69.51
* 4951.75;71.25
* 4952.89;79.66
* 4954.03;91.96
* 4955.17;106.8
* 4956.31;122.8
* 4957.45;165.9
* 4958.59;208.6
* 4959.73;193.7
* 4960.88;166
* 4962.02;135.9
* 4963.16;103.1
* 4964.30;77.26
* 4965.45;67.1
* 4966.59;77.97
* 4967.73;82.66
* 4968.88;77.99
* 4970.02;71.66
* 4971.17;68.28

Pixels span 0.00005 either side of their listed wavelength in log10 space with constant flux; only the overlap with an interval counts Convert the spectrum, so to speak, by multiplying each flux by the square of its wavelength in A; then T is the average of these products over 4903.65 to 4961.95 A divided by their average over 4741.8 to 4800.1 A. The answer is 1.32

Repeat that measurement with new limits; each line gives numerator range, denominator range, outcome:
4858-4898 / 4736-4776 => 1.15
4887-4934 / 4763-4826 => 1.06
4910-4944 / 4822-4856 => 1.04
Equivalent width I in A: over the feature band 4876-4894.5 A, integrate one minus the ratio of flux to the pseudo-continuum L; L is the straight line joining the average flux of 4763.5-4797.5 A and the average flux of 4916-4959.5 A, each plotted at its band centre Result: 2.8 A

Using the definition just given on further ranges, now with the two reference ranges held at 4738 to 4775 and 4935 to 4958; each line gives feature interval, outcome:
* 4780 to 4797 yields 1.2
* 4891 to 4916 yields 3.5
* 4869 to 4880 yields 1.9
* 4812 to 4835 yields 2.0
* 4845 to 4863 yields -1.3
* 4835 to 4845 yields 0.0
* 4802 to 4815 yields -0.3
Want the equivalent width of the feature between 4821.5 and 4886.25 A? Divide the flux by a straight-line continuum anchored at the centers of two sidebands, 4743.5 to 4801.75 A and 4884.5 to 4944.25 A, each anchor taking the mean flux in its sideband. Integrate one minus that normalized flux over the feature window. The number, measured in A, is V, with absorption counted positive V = -3.7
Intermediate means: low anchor 60.7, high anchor 60.9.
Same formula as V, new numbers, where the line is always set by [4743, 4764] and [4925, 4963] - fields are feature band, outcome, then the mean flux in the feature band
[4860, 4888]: 3.8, 66.1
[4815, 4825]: 1.3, 61.4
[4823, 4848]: 4.0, 60.9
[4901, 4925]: 6.3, 59.8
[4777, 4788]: 1.2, 59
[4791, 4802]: 1.4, 59.7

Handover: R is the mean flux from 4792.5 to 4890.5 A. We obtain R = 63.5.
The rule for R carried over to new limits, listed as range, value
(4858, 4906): 65.6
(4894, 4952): 61.4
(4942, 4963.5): 102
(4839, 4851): 62.4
